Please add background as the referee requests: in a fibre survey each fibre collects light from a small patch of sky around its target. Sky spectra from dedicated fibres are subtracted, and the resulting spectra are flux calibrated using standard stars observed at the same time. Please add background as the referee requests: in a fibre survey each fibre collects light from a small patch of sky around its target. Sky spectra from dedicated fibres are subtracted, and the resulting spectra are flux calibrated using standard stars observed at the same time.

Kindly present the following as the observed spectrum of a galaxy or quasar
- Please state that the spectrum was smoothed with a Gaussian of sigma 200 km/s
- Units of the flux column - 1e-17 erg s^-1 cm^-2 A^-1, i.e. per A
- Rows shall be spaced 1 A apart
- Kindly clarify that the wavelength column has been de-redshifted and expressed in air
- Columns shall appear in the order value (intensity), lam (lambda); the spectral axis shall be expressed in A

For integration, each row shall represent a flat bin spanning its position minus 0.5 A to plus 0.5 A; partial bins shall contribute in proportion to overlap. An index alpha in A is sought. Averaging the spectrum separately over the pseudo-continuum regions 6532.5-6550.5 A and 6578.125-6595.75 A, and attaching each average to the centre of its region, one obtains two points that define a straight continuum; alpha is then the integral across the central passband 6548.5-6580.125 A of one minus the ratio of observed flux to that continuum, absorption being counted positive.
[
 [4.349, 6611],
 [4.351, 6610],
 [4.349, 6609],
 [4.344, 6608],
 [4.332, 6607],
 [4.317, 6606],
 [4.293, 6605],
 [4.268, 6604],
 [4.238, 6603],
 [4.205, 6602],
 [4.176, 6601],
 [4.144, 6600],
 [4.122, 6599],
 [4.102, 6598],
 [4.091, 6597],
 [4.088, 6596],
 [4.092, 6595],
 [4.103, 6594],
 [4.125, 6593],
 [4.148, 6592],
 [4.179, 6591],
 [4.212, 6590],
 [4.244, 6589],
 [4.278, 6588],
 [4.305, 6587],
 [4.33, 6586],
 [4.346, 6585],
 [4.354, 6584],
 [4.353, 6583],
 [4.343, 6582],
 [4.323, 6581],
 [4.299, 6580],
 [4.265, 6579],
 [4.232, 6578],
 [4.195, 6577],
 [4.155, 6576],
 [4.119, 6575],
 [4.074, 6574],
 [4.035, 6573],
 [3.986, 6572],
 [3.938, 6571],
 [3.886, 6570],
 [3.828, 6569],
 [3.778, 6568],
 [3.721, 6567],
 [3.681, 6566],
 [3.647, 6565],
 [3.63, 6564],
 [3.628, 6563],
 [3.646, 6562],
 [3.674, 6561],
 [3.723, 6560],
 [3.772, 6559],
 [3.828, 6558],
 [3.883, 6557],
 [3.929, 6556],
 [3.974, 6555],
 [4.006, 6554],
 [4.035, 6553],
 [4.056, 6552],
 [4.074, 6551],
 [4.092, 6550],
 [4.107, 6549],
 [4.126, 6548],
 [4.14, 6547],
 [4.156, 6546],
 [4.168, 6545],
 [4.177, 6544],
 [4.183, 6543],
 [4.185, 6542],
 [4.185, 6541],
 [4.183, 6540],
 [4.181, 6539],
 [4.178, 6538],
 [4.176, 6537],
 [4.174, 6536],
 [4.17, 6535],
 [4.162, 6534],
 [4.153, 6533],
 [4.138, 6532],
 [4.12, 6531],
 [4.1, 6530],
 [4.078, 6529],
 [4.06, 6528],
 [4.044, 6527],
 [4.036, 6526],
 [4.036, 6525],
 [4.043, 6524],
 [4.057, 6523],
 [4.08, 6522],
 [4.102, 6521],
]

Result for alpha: 2.1 A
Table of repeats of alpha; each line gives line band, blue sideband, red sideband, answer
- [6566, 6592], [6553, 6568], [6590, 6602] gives -1.2 A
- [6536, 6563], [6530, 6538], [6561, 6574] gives -0.3 A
